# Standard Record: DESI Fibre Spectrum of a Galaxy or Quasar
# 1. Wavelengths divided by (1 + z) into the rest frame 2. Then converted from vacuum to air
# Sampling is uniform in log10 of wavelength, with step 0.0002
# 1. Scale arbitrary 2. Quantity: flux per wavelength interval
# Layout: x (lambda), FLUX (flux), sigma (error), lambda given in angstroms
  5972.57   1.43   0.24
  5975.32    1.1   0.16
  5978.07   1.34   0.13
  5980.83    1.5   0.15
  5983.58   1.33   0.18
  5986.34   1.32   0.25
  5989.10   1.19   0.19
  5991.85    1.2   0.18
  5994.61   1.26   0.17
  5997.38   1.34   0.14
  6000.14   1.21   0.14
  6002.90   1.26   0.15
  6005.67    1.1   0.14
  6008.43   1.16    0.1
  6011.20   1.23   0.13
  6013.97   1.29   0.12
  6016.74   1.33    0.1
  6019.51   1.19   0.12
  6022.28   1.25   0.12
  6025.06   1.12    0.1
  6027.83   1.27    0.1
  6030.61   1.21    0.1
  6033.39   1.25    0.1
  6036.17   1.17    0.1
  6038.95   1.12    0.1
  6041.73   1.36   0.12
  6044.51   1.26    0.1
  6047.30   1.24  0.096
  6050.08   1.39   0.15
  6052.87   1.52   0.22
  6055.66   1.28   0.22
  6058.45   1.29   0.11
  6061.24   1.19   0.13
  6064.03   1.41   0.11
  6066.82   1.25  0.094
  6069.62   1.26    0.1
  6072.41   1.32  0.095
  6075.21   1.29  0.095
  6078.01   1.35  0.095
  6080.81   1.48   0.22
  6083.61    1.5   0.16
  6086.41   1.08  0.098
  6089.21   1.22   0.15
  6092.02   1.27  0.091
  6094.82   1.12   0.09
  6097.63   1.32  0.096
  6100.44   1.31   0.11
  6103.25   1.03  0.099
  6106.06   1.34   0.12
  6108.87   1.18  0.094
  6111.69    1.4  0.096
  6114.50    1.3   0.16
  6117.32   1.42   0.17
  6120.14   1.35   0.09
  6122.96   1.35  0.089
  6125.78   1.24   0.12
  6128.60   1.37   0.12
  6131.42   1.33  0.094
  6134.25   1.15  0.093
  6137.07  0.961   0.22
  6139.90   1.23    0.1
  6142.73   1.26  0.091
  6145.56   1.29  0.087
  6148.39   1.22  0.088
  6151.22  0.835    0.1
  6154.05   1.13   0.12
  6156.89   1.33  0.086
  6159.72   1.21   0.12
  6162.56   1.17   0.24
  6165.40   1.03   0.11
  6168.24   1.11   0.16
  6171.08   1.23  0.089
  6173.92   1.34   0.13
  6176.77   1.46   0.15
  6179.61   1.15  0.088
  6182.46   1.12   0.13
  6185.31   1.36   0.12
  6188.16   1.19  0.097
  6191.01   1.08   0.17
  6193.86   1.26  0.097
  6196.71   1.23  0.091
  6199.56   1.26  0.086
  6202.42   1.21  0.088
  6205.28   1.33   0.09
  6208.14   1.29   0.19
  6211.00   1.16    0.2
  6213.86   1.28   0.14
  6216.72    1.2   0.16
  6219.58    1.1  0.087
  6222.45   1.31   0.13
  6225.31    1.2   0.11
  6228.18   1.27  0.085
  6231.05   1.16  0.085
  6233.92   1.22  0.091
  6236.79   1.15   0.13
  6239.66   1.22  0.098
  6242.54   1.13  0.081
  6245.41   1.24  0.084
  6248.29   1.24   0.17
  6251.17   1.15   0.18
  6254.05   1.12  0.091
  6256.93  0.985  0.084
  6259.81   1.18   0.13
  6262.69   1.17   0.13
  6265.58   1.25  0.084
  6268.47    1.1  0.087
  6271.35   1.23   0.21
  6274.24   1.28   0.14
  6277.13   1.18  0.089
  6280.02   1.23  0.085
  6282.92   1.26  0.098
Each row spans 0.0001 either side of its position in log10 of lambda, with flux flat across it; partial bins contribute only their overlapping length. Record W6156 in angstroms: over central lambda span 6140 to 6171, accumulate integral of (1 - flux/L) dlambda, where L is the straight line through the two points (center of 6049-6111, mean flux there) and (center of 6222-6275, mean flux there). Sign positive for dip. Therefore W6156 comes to 2.0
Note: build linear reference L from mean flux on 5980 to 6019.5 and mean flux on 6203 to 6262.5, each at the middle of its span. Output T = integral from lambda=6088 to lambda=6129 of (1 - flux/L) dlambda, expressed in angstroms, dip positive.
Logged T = -1.65 angstroms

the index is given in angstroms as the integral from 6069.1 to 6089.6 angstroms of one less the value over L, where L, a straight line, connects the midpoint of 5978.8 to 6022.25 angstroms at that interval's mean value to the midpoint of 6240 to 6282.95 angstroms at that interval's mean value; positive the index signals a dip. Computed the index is -1.4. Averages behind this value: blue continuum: 1.26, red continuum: 1.18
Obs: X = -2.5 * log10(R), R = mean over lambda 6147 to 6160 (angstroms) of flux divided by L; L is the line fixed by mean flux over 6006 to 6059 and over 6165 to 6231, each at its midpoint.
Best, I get 0.087 mag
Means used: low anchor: 1.26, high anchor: 1.23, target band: 1.14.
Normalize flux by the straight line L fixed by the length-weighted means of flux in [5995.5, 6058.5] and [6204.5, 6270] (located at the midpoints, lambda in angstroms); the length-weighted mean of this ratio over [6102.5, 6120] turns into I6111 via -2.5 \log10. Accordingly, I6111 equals -0.06 mag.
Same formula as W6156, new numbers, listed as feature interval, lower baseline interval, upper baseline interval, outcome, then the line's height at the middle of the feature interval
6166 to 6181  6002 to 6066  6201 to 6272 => -0.4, 1.21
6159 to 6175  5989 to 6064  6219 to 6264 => 0.4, 1.2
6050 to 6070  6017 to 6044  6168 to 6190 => -1.6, 1.23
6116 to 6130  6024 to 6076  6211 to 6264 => -1.2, 1.24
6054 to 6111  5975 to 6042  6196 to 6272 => -2.2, 1.23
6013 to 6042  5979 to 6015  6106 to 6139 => 0.9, 1.27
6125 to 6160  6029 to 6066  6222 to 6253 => 1.4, 1.24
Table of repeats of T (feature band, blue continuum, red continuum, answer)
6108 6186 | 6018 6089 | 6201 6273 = 0.4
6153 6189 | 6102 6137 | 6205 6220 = 0.9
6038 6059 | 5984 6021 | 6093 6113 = -1.2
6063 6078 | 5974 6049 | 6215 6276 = -0.9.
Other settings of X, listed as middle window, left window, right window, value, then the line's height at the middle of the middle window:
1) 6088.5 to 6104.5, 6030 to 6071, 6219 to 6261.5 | 0.039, 1.26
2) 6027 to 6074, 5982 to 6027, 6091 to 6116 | -0.032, 1.24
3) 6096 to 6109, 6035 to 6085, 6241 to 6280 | 0.040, 1.29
